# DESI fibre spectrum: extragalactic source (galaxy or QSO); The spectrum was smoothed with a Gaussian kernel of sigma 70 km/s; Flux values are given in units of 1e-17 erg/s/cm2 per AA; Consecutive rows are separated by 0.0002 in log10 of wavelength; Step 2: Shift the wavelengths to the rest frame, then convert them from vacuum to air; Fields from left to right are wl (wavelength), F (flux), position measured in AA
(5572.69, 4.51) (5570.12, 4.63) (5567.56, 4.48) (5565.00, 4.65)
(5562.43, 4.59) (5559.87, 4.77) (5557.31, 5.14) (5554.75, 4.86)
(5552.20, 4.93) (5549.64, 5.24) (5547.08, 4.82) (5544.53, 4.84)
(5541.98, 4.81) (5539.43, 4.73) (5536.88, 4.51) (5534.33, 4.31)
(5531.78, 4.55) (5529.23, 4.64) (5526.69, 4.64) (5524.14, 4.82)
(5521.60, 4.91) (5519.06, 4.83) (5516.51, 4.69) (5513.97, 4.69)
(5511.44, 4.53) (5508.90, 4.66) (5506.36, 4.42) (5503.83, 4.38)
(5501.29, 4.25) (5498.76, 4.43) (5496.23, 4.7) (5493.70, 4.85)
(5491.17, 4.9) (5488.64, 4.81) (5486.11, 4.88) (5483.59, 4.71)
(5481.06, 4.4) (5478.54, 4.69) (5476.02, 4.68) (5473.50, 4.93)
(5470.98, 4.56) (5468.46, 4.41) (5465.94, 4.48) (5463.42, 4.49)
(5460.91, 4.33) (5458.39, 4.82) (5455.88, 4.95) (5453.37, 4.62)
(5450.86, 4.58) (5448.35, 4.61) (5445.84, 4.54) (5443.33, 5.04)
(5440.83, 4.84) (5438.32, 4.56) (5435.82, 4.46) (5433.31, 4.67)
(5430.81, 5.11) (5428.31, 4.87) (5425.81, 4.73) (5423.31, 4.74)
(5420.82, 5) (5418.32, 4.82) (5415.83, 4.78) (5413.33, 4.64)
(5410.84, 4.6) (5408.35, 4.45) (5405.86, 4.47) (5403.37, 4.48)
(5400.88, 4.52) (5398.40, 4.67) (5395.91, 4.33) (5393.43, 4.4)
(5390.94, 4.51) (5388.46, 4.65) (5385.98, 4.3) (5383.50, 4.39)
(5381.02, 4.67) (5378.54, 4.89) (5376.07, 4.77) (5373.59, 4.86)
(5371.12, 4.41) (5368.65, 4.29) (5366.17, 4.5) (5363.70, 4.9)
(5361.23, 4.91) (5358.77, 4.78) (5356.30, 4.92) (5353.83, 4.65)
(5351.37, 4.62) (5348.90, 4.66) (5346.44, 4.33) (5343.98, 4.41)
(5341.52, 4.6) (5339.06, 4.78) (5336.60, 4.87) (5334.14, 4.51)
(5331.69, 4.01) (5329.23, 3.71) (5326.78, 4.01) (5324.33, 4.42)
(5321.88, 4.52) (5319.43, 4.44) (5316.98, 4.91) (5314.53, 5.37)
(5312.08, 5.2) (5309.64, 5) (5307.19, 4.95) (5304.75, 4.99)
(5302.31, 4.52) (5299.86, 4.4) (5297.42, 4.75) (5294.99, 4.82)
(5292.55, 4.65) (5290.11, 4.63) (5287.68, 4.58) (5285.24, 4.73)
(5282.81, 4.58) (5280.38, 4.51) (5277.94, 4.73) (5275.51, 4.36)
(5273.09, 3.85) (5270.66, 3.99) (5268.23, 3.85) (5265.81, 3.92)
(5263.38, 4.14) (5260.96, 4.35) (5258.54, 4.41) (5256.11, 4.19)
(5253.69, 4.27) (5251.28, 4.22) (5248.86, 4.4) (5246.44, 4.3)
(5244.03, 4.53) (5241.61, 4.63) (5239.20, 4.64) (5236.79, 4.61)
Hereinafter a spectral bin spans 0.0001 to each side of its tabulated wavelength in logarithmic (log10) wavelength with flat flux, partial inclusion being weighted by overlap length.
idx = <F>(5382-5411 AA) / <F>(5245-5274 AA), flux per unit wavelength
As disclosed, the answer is 1.08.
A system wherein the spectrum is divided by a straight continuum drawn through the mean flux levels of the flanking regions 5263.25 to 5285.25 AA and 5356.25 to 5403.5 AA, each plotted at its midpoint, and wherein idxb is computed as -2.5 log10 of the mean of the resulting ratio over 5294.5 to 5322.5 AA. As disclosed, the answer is -0.11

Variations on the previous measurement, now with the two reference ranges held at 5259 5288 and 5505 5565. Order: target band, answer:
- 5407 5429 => -0.05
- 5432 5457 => -0.02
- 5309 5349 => -0.04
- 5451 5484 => 0.00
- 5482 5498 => -0.03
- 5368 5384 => -0.04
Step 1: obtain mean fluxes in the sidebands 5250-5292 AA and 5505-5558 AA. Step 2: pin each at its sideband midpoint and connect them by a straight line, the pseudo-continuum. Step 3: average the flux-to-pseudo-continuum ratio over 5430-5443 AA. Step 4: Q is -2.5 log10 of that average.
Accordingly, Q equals -0.036 mag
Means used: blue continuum 4.32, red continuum 4.74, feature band 4.74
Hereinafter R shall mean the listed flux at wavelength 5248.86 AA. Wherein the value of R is 4.4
